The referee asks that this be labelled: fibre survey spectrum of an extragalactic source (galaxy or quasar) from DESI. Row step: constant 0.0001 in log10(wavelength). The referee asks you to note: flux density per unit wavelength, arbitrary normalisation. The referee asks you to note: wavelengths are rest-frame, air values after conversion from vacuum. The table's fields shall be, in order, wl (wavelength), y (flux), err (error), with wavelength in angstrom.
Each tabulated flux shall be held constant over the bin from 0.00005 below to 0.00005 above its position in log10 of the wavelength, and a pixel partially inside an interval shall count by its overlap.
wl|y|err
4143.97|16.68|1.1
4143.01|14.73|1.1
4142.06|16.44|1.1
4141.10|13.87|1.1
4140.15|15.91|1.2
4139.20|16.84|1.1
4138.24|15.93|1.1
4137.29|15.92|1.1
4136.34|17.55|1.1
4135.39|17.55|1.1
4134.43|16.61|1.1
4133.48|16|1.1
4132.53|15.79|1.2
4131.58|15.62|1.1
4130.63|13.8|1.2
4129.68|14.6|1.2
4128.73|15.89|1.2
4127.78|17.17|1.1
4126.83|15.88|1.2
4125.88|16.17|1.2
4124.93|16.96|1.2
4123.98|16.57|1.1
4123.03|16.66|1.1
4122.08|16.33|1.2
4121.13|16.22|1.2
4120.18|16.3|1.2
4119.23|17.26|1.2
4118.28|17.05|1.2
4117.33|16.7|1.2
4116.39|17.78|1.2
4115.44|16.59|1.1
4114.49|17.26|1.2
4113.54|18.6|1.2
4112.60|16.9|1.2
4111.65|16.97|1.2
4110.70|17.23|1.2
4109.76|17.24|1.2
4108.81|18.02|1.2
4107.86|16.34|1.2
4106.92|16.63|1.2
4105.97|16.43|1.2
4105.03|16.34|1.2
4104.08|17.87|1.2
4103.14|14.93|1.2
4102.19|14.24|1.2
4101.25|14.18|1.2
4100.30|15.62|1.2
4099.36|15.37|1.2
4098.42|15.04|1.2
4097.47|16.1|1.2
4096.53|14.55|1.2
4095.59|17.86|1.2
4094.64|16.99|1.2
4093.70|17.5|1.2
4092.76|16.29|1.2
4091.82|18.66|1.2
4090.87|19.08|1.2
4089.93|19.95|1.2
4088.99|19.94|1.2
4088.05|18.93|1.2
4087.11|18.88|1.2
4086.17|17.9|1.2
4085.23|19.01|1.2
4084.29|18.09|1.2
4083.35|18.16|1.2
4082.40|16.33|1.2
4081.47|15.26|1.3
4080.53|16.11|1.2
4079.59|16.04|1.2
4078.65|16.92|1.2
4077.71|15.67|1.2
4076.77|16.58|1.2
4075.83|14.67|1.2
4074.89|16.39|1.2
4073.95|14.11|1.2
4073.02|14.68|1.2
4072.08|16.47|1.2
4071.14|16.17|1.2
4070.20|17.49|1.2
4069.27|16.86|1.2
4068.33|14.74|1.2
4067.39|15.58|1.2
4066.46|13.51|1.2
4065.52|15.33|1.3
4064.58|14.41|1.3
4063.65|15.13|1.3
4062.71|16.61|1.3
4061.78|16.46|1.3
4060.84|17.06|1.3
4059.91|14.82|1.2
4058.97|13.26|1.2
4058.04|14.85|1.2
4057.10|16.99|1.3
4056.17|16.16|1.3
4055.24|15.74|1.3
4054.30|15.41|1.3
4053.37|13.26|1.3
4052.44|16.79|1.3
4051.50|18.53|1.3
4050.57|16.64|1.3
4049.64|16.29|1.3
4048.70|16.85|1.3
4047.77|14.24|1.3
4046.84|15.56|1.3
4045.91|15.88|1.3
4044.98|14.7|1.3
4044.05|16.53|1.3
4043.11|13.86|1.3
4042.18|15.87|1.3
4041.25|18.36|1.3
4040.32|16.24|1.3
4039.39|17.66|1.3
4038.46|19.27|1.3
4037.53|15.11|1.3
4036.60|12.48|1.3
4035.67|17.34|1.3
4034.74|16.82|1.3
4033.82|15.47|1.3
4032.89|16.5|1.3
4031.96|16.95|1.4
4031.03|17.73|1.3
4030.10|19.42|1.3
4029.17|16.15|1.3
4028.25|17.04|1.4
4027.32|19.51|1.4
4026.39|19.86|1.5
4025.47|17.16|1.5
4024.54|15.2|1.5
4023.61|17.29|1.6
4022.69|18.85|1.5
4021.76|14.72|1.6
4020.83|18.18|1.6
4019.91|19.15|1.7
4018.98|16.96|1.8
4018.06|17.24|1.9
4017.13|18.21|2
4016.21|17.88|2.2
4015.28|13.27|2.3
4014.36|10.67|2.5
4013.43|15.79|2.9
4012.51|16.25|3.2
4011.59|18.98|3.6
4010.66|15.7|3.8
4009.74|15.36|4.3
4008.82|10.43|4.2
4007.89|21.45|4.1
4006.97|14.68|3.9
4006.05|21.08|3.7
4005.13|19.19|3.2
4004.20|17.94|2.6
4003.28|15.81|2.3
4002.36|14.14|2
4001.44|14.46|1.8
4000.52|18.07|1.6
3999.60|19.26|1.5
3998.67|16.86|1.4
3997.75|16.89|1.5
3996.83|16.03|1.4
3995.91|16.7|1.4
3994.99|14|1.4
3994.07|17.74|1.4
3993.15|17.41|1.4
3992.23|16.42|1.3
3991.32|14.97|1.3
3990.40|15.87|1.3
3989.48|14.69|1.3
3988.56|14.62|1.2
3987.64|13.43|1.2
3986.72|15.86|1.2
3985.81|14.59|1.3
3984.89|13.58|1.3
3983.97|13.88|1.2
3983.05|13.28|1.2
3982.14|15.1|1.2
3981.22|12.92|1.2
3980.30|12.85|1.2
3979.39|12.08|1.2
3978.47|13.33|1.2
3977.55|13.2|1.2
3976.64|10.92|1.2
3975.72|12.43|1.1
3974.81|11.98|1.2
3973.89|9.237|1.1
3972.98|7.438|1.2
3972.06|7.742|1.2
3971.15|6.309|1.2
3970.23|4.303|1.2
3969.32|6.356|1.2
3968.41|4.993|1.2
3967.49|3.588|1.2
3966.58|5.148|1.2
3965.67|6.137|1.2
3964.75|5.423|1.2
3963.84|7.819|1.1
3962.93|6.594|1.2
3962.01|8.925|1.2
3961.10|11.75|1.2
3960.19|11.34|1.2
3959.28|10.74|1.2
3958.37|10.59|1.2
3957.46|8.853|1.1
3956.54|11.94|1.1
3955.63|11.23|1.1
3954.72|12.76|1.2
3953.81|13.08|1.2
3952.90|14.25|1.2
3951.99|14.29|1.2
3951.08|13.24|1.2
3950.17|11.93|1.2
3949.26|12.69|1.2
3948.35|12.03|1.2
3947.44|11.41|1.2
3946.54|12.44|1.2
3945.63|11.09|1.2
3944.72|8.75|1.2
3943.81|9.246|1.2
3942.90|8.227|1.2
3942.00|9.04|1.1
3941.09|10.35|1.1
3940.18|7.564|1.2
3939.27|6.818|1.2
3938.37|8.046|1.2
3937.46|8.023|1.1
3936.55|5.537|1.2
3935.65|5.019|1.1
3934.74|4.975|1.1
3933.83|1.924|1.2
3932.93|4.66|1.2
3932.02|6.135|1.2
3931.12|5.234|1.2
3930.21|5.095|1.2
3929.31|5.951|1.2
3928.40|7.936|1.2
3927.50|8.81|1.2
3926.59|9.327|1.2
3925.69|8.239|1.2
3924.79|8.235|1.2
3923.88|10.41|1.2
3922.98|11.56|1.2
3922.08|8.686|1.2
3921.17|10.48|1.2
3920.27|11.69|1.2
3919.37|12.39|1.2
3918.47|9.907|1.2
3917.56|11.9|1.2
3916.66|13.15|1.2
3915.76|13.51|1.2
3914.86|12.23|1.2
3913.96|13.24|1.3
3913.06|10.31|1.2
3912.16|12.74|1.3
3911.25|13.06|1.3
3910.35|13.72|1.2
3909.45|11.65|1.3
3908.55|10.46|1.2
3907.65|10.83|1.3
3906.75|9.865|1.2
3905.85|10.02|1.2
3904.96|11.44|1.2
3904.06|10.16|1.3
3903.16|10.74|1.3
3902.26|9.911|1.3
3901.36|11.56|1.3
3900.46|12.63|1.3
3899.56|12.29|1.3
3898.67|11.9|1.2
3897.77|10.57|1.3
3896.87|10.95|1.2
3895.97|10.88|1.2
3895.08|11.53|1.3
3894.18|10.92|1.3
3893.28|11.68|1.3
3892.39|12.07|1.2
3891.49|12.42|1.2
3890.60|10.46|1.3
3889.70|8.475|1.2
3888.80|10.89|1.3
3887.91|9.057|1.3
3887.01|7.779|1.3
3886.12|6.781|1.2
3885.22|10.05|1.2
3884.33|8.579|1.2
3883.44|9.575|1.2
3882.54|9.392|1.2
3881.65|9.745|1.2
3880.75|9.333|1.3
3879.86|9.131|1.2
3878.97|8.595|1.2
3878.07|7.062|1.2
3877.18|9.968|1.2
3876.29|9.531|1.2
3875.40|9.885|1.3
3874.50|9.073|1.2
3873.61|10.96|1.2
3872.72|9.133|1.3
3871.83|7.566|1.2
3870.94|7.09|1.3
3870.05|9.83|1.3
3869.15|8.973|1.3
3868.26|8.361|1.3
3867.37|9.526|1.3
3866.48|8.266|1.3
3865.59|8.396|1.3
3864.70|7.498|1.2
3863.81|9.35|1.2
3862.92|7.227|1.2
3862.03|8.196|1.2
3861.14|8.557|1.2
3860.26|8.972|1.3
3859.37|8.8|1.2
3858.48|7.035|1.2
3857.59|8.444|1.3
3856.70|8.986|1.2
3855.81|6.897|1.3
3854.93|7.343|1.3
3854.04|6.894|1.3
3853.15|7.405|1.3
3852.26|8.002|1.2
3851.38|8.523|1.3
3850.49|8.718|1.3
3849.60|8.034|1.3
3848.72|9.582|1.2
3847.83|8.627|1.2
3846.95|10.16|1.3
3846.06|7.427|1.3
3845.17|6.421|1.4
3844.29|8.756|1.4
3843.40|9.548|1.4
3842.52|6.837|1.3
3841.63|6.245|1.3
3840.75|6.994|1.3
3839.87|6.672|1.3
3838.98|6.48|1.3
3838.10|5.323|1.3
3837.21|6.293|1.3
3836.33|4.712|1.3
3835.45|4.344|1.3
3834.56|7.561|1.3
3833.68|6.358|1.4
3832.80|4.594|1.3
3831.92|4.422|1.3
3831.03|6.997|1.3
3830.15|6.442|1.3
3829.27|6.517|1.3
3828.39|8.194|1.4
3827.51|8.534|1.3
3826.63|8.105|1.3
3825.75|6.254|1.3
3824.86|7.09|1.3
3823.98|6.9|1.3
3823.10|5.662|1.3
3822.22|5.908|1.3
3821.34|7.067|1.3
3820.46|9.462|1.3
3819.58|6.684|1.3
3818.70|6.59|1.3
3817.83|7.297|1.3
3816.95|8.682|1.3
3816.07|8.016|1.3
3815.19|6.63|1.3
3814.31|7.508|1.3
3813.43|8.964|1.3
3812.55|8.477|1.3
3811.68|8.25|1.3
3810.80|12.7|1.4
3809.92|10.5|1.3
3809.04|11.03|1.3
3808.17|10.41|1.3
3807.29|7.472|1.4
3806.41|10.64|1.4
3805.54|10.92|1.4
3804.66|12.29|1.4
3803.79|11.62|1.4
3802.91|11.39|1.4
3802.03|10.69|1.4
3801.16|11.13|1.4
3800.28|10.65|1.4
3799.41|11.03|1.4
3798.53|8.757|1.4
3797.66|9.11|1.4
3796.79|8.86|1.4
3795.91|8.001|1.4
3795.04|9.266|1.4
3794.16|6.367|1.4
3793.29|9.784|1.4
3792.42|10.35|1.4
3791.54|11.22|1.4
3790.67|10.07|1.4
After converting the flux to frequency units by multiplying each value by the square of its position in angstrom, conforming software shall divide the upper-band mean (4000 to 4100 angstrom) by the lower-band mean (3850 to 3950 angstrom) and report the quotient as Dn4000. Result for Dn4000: 1.89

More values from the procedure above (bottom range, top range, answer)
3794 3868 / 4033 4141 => 2.29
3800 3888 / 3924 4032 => 1.63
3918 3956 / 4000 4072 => 1.85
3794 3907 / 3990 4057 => 2.06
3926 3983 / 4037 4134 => 1.90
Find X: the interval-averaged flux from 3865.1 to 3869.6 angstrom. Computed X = 8.69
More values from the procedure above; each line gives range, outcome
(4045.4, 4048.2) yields 15.3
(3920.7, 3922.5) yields 9.6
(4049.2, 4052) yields 17.1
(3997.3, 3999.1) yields 16.9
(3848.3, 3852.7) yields 8.58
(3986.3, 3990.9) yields 14.9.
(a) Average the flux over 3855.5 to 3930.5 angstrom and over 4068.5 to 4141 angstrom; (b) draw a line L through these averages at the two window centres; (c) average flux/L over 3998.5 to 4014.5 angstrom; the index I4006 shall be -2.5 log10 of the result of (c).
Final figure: -0.22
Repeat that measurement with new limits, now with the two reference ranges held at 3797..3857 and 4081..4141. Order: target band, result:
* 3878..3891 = 0.09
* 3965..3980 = 0.43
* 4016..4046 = -0.19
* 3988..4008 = -0.24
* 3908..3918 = -0.16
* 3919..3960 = 0.23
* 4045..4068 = -0.04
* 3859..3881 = 0.07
